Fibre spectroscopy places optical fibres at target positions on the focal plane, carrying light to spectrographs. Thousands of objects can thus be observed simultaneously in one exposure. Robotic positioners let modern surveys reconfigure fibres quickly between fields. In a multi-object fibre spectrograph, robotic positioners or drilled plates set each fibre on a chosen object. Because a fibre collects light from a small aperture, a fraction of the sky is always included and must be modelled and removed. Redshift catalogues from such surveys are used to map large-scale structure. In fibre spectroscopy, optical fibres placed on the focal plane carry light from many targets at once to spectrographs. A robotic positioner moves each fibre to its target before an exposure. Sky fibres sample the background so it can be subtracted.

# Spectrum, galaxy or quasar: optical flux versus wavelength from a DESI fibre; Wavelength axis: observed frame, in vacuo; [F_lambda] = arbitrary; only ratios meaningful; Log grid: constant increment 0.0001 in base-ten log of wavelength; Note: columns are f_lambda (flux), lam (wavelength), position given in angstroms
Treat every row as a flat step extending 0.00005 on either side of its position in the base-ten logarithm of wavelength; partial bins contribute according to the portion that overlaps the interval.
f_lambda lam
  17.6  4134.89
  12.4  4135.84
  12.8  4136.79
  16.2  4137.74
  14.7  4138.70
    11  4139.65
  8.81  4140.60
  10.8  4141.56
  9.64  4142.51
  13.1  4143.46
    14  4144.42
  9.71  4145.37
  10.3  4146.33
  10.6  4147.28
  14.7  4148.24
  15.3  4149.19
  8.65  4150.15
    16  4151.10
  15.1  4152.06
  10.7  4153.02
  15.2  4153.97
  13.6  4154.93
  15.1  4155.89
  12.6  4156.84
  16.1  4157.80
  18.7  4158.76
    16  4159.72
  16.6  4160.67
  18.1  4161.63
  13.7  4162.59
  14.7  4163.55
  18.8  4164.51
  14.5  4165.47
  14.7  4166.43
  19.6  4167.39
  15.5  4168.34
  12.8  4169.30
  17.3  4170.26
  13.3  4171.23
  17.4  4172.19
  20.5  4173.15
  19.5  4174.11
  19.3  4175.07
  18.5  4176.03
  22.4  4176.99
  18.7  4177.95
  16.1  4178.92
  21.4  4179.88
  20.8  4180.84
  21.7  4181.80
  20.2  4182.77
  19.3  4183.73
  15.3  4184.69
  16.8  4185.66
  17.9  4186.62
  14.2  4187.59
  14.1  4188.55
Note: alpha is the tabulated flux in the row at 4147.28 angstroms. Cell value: 10.6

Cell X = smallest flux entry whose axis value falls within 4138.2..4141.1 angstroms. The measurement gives 8.81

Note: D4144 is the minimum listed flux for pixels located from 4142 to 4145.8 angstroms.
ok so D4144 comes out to 9.64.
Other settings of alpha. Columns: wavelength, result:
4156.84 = 12.6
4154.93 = 13.6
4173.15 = 20.5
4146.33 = 10.3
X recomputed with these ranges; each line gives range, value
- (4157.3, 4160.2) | 16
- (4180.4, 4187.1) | 15.3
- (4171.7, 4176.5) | 17.4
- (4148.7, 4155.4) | 8.65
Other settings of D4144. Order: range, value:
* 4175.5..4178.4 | 18.5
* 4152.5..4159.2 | 10.7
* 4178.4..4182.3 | 16.1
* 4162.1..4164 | 13.7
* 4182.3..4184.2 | 19.3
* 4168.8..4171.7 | 12.8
